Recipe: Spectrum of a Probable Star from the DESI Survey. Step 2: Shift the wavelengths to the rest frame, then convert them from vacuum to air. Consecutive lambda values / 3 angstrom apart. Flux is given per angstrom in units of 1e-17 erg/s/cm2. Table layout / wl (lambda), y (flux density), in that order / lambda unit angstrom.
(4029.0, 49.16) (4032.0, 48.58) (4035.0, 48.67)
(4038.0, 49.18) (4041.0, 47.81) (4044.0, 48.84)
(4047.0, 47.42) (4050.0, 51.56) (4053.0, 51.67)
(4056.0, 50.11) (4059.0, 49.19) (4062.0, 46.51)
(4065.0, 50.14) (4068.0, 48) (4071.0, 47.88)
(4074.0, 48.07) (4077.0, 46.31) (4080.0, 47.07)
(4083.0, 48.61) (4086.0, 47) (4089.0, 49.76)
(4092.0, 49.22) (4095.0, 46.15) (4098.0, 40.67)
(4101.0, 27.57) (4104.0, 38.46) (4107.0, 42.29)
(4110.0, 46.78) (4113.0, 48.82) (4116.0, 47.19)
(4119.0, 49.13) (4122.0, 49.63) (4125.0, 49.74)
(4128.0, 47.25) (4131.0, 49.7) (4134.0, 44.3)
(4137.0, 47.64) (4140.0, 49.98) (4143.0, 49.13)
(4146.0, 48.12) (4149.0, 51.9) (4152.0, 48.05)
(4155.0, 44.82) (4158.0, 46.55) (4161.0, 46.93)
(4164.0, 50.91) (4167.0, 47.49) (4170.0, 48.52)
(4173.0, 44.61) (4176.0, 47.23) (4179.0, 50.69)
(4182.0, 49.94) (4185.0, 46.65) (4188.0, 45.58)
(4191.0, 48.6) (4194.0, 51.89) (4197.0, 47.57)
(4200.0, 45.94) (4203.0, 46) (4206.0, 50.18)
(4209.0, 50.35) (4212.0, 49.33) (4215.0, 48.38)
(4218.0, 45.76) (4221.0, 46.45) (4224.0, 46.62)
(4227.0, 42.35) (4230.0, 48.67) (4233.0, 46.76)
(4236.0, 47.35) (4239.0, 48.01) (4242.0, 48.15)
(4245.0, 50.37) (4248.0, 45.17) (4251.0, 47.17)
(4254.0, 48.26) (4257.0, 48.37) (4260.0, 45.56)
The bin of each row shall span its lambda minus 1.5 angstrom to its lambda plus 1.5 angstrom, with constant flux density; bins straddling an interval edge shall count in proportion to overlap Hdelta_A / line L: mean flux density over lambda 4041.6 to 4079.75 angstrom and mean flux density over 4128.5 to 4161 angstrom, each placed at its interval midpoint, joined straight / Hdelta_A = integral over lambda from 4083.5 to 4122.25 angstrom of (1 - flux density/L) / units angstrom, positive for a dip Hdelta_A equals 2.86 angstrom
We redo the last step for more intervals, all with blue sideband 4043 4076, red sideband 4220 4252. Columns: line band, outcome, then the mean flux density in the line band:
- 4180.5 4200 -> -0.3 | 48.2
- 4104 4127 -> 0.6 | 47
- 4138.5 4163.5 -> -0.2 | 48.3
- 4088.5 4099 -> 0.5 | 46.4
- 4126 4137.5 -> 0.2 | 47.3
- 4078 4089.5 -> 0.2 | 47.9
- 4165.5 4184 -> -0.1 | 48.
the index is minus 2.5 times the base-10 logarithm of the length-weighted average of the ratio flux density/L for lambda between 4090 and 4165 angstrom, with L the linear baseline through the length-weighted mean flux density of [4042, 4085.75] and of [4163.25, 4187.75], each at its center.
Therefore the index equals 0.04 mag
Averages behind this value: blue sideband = 48.6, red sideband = 48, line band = 46.4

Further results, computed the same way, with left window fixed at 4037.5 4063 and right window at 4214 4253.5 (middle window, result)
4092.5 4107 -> 0.228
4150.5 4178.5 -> 0.011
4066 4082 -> 0.030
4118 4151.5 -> -0.012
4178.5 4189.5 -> -0.008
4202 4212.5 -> -0.039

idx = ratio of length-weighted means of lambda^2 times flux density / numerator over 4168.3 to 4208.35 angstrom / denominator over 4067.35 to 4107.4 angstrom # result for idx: 1.13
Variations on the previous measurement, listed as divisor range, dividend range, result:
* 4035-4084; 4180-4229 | 1.05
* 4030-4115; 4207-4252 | 1.09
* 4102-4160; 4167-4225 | 1.05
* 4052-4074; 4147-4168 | 1.03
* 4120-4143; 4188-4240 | 1.02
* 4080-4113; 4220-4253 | 1.14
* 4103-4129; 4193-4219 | 1.08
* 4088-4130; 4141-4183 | 1.09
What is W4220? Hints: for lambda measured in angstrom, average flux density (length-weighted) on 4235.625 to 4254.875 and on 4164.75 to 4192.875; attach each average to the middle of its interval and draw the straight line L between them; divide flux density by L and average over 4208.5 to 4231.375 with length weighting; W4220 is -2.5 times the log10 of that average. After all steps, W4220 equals 0.02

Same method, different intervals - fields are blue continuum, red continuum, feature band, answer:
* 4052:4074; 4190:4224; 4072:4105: 0.10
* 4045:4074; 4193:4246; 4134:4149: 0.00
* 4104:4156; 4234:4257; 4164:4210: -0.01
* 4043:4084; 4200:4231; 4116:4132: -0.02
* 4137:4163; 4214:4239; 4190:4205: -0.02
